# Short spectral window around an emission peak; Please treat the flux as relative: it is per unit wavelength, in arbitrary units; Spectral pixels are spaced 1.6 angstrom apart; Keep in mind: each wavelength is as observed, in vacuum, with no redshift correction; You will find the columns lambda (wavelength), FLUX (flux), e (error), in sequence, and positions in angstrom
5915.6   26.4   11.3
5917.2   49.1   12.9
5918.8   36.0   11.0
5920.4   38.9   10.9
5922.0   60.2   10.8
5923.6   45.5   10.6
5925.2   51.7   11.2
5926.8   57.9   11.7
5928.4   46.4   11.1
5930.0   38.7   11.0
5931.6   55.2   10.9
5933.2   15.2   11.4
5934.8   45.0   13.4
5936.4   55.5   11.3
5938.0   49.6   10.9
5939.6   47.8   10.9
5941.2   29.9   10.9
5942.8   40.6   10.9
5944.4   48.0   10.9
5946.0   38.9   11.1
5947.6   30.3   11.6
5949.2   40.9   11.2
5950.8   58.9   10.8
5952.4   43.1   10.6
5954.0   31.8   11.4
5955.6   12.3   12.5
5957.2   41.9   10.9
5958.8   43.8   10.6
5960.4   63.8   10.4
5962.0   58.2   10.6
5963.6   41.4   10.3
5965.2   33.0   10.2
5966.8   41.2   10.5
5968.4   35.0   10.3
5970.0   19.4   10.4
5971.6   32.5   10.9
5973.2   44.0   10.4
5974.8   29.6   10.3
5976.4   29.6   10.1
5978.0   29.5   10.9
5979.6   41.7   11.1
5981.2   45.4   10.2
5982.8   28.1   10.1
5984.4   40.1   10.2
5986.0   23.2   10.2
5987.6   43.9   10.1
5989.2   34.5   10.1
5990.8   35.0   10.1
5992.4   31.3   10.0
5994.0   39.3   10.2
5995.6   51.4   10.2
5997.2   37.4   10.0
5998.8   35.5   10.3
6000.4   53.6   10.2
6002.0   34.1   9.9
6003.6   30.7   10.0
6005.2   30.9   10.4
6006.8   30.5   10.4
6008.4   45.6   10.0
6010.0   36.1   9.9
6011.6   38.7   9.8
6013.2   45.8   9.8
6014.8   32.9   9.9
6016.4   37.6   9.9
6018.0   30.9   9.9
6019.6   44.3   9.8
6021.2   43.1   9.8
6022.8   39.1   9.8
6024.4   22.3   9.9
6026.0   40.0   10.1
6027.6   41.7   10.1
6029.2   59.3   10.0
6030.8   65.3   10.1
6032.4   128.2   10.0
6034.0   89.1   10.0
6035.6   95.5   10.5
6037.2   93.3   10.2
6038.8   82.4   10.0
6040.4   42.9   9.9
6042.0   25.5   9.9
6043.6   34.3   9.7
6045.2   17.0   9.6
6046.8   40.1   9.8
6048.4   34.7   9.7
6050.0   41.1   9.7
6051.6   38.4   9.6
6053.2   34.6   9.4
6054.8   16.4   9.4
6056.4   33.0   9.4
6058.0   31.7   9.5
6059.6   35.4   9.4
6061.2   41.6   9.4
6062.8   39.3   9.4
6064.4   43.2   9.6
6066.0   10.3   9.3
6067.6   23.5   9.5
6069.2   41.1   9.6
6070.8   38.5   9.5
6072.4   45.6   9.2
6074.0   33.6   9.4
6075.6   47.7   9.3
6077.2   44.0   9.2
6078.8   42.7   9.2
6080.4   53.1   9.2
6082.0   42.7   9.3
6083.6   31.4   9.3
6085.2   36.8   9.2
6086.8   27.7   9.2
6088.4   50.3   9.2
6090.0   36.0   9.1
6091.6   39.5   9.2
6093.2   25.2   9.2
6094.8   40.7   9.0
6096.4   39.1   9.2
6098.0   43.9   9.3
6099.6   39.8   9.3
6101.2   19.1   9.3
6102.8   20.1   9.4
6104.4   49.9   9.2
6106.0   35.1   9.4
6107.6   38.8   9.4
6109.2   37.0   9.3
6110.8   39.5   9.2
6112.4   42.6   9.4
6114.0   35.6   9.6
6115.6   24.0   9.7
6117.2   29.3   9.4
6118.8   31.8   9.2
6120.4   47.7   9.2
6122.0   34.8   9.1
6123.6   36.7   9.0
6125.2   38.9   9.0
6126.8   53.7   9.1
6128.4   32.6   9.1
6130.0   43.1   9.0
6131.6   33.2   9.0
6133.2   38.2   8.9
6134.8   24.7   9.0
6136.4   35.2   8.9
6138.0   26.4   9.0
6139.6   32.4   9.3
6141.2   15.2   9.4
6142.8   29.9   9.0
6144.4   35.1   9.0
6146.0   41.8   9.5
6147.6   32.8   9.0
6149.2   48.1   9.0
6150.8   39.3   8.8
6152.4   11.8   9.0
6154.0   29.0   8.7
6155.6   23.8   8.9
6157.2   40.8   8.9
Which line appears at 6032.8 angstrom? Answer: [O II] 3727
